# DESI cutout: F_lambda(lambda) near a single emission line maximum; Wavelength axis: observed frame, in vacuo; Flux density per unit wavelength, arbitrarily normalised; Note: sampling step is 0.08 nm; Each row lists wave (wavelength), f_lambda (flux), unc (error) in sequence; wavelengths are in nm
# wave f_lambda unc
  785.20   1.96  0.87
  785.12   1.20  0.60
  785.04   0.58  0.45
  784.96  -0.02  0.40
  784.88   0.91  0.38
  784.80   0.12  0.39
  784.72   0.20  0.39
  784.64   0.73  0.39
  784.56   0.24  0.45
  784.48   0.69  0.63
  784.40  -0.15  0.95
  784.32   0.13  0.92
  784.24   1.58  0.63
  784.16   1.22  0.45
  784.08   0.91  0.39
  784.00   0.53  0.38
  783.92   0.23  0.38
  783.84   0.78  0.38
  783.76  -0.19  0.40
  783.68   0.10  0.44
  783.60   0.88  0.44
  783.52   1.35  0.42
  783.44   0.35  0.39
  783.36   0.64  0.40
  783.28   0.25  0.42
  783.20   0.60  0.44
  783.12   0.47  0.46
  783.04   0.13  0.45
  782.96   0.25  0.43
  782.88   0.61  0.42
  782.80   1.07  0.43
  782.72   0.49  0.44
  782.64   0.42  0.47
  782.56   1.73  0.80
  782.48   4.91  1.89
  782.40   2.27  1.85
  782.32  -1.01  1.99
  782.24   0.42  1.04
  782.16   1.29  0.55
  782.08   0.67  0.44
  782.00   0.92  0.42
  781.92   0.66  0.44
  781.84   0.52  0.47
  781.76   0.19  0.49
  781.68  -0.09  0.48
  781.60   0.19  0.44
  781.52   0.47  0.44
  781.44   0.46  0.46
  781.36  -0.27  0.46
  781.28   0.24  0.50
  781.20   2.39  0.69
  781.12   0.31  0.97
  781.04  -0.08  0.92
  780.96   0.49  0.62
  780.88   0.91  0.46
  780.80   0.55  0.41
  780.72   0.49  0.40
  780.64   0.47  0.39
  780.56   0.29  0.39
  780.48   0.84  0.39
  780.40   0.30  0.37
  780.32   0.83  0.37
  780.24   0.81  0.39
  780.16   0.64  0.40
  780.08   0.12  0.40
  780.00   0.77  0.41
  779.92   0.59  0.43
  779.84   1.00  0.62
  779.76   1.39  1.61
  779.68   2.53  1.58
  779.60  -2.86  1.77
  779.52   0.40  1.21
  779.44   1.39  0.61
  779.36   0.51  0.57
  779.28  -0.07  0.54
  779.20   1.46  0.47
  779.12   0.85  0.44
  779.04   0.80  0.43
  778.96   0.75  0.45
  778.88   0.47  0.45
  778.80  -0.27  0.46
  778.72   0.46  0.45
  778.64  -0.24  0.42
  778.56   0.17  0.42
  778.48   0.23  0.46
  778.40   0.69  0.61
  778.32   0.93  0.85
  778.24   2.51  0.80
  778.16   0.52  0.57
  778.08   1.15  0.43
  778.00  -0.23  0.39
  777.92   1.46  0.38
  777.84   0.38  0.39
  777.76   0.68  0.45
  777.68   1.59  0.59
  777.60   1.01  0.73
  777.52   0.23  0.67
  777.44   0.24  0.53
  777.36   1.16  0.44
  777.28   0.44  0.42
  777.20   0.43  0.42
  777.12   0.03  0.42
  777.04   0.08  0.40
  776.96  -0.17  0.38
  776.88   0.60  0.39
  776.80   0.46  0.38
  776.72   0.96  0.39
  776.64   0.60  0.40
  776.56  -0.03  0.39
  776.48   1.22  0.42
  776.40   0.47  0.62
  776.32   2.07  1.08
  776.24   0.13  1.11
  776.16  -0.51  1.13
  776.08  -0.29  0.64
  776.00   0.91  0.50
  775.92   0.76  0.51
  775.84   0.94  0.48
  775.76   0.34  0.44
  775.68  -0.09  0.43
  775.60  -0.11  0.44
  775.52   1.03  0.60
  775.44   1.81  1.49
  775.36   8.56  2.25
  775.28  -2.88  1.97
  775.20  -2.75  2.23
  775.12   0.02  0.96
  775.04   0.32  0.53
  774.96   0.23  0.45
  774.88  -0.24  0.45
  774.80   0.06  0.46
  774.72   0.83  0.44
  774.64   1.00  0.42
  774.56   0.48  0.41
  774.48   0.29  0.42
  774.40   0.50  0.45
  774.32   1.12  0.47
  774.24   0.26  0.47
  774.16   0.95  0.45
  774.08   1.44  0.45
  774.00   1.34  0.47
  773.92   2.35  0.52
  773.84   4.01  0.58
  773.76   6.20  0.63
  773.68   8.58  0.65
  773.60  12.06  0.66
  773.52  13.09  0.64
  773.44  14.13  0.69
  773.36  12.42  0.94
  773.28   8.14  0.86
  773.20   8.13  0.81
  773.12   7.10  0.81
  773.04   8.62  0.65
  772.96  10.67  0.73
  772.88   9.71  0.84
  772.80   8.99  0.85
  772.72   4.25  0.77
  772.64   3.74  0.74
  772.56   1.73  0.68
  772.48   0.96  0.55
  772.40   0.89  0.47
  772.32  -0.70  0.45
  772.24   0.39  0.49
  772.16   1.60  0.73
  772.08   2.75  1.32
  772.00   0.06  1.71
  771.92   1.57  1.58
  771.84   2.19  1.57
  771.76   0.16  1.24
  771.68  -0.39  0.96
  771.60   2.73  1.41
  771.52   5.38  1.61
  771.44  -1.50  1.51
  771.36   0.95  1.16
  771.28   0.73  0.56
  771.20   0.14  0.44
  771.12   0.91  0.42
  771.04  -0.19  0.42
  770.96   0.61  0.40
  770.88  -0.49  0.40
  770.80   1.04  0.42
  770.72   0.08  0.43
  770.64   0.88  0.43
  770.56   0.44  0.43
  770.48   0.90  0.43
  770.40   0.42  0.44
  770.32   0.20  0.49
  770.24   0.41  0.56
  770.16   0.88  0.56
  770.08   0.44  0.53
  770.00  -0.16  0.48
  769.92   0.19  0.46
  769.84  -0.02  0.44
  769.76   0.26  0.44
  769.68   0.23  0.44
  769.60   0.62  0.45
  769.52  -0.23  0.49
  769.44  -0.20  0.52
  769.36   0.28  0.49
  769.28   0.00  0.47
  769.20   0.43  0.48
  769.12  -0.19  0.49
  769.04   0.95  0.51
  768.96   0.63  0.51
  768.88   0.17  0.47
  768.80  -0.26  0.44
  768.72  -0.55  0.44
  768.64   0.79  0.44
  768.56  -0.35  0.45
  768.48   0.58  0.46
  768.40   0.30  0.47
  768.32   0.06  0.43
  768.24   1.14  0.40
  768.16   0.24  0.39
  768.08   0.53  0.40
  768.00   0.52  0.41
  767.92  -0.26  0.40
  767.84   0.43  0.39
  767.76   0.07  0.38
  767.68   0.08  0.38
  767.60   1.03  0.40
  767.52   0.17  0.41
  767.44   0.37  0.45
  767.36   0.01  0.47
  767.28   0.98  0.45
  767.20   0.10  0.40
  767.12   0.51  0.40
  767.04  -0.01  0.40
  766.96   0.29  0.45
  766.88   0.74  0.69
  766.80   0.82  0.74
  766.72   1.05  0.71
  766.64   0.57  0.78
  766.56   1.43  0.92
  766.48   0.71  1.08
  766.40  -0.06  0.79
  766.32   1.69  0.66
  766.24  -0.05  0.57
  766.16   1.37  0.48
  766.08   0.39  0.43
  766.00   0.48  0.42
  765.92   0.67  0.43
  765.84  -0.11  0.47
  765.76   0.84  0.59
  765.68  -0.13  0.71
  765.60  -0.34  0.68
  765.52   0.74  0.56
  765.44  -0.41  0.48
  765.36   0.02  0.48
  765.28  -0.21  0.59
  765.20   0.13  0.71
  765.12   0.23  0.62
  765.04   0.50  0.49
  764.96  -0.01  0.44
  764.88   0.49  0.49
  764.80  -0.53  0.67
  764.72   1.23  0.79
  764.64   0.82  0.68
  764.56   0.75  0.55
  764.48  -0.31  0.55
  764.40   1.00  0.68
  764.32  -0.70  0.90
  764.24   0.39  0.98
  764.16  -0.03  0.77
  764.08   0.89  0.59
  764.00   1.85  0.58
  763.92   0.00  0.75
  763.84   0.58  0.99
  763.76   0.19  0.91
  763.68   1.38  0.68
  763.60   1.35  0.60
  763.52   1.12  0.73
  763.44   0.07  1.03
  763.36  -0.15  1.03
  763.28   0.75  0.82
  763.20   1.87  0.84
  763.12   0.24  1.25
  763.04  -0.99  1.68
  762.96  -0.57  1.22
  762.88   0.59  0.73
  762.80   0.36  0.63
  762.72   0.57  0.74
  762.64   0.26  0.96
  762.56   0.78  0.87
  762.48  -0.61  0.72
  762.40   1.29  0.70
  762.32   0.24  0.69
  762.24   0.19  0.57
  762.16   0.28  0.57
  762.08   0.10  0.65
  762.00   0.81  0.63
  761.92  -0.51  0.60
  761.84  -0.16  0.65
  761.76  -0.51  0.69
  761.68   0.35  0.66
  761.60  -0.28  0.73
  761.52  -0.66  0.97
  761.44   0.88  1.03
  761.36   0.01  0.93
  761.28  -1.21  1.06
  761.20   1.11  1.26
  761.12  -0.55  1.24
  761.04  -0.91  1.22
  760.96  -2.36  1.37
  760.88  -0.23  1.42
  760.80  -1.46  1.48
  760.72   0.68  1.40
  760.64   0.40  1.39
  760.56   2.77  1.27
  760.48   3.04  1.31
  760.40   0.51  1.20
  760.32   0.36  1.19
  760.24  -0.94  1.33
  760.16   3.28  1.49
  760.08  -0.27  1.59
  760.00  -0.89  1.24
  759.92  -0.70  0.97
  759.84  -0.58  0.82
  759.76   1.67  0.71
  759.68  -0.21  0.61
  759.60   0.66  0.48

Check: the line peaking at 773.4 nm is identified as [O II] 3727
